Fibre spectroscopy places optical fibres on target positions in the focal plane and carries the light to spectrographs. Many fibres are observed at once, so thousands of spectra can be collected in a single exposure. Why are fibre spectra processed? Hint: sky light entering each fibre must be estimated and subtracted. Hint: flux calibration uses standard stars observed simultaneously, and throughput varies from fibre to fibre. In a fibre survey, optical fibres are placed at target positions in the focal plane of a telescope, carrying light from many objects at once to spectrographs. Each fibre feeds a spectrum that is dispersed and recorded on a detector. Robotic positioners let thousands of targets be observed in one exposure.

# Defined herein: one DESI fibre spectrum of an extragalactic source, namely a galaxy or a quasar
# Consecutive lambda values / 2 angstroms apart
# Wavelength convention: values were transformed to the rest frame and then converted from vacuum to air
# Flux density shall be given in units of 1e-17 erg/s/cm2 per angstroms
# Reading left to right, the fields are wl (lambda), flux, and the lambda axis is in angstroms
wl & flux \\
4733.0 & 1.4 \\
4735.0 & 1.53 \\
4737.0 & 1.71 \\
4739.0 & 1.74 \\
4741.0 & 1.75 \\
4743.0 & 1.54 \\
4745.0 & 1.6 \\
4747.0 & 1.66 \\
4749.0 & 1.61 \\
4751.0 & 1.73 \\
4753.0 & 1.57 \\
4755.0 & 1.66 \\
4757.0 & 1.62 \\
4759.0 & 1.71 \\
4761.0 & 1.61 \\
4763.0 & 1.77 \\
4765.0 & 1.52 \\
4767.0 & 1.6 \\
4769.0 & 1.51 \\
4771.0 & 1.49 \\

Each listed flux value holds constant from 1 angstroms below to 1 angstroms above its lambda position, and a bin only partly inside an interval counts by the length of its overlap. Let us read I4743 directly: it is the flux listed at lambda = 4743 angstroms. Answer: 1.54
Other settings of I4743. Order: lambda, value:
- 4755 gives 1.66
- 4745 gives 1.6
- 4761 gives 1.61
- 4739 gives 1.74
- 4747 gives 1.66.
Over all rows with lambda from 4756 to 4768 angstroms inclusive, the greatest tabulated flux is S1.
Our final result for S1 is 1.77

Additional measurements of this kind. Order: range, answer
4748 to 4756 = 1.73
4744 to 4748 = 1.66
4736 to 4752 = 1.75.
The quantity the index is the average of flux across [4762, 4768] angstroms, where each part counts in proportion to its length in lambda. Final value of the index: 1.63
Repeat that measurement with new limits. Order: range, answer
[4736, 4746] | 1.67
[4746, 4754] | 1.64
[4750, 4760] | 1.66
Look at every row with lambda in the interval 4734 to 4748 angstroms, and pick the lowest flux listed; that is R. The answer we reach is 1.53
